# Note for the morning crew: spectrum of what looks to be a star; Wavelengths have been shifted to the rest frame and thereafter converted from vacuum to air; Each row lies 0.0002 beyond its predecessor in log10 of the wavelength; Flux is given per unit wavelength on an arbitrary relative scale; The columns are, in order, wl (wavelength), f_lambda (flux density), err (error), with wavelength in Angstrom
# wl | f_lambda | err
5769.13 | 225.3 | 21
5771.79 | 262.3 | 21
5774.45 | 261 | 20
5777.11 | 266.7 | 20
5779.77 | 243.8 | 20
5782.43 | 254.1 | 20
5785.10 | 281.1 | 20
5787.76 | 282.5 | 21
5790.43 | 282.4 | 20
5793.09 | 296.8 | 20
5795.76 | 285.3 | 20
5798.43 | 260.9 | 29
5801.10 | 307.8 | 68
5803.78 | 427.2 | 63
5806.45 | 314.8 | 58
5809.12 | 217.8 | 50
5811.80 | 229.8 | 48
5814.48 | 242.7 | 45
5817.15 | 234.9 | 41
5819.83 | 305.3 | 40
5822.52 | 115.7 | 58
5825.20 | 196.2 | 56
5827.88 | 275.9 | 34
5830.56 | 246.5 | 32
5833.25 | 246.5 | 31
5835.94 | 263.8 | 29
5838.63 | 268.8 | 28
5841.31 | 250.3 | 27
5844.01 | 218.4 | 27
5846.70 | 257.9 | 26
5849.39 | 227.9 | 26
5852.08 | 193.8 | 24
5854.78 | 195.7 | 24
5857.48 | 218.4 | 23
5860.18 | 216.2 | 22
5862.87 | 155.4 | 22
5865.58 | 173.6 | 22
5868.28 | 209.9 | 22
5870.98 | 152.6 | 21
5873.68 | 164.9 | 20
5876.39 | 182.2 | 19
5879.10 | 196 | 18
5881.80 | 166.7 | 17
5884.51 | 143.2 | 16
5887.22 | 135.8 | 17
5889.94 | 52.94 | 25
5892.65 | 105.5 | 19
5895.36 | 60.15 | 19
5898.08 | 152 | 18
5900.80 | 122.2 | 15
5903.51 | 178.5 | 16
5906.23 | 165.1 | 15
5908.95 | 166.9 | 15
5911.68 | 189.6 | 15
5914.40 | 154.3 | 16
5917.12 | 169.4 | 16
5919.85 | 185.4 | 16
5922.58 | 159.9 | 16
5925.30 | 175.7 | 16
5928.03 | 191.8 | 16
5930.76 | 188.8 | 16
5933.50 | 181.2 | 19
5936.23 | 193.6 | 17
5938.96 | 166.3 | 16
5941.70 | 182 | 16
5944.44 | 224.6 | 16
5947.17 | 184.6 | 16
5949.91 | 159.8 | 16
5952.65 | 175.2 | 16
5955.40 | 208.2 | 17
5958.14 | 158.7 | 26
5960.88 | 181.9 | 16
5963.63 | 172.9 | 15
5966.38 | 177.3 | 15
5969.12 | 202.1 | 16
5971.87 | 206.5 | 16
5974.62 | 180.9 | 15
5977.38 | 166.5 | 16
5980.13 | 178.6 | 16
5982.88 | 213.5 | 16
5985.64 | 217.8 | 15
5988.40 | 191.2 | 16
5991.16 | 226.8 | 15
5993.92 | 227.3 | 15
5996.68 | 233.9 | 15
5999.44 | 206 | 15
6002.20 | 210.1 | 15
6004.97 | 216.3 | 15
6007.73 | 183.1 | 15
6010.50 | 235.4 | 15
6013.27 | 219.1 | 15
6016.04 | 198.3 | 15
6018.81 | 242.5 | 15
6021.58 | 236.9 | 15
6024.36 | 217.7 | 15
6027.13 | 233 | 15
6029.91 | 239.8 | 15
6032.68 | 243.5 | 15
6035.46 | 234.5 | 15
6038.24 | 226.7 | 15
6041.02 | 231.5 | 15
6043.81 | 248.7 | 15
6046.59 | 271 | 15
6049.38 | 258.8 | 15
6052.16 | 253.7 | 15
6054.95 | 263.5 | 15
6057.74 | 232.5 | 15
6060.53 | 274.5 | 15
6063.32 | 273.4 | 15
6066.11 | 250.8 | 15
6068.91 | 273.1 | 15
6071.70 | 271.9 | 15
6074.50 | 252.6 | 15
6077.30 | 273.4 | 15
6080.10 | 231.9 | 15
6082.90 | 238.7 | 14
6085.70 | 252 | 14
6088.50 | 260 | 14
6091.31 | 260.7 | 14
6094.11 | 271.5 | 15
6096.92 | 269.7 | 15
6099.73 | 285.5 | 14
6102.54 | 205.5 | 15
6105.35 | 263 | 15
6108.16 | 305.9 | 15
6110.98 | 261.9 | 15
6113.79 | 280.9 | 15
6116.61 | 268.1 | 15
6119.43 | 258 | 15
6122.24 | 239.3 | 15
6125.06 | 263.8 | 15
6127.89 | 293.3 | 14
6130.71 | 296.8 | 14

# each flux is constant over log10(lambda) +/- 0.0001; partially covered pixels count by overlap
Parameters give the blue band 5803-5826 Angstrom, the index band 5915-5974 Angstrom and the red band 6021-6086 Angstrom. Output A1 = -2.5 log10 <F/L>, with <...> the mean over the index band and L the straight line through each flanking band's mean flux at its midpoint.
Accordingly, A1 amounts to 0.341 mag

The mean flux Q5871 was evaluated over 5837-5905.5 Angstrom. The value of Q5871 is 176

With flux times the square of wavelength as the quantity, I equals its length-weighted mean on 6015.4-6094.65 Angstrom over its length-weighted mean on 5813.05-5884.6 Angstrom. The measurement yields 1.3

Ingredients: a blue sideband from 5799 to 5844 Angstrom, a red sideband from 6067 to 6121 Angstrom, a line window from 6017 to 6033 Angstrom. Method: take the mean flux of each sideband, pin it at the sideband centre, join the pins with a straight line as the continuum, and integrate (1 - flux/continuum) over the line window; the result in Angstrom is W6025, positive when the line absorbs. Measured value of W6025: 1.66 Angstrom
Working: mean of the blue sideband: 258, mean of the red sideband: 262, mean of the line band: 234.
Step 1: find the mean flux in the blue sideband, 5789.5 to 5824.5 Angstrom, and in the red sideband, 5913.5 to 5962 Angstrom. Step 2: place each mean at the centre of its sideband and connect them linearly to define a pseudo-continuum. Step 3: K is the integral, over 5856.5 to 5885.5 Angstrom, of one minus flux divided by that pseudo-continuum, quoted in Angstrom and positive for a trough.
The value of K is 5.92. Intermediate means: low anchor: 269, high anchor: 180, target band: 180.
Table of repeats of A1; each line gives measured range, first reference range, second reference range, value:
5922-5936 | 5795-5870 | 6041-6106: 0.33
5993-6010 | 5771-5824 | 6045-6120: 0.23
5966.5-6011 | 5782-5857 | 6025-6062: 0.21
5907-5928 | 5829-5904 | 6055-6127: 0.17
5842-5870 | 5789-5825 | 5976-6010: 0.22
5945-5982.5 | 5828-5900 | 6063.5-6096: 0.20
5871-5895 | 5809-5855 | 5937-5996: 0.48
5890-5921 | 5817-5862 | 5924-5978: 0.36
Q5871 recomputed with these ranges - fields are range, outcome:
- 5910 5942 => 178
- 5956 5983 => 183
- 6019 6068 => 247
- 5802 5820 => 281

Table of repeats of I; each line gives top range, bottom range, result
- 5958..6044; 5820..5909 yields 1.20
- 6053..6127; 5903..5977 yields 1.52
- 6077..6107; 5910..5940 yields 1.52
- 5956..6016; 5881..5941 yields 1.33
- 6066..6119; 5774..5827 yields 1.09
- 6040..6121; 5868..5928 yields 1.80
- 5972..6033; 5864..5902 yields 1.55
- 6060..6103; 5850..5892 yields 1.64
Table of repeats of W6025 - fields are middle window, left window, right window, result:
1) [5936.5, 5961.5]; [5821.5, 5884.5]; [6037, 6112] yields 5.06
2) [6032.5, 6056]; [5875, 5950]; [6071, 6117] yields -1.36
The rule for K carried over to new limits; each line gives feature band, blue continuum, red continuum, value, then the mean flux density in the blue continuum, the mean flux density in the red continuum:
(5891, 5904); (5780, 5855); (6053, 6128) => 7.0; 257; 261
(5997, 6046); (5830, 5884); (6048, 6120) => 4.2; 209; 261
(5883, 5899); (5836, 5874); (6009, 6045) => 8.0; 210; 231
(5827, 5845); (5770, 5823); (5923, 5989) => -0.2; 271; 186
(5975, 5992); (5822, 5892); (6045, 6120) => 2.6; 197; 262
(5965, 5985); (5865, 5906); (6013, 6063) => 1.2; 146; 242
